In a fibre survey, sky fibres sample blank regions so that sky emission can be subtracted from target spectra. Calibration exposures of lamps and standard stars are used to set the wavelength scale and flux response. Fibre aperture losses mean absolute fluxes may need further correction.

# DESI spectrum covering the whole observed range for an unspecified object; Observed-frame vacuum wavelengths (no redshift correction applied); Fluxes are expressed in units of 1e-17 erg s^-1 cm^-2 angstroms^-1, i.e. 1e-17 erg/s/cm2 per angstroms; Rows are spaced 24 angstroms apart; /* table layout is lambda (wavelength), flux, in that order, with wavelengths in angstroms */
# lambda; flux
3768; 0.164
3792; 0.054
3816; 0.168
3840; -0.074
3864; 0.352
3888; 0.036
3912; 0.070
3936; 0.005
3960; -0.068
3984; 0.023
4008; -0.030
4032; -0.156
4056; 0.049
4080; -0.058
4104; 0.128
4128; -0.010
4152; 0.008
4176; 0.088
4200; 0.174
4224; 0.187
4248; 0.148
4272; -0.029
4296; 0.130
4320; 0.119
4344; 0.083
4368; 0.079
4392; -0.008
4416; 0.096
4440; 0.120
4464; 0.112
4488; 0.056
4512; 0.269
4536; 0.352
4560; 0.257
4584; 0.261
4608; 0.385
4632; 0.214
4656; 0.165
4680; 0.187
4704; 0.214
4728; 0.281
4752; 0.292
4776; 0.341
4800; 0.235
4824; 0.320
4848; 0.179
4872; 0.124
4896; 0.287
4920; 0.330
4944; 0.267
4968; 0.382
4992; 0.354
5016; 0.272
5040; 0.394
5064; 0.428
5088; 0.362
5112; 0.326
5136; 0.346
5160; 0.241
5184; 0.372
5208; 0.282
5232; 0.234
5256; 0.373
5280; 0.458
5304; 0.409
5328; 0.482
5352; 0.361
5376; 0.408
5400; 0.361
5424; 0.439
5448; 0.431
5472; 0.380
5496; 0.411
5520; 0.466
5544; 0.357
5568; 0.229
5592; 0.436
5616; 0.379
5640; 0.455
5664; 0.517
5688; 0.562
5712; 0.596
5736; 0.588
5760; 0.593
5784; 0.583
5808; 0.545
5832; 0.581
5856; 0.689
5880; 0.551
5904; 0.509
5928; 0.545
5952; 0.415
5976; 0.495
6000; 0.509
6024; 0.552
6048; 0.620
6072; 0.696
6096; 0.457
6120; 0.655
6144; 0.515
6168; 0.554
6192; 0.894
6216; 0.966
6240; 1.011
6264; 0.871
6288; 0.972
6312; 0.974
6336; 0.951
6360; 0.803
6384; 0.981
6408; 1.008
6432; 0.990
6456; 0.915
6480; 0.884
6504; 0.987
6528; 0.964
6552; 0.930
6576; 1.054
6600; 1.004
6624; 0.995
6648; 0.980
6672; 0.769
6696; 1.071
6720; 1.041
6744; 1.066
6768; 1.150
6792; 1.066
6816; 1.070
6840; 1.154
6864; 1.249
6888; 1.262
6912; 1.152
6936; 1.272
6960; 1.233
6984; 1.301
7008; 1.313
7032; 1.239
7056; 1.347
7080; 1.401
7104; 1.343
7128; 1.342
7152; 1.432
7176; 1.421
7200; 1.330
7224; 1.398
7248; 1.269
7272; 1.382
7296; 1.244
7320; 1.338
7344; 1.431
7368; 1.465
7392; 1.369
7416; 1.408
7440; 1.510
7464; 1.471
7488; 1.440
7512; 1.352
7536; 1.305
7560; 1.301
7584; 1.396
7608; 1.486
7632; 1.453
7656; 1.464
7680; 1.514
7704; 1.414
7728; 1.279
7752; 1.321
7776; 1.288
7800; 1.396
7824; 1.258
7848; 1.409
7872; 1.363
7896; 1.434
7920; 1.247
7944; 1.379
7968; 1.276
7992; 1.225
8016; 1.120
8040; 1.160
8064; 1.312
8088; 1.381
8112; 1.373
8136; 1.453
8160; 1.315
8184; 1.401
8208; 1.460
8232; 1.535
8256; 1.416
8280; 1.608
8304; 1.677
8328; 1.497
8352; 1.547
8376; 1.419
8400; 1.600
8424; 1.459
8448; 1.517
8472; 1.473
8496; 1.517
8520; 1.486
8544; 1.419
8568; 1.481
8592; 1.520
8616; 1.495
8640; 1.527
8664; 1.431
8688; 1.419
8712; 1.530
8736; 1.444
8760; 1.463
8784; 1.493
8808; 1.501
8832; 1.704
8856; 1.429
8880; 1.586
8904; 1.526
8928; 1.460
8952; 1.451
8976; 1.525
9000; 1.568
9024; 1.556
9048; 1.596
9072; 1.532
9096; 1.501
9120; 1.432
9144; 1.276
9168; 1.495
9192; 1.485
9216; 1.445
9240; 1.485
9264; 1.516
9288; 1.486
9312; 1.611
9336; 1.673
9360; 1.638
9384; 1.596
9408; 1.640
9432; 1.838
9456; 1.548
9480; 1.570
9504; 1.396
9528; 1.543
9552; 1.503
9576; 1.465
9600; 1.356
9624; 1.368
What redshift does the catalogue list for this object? 0.551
